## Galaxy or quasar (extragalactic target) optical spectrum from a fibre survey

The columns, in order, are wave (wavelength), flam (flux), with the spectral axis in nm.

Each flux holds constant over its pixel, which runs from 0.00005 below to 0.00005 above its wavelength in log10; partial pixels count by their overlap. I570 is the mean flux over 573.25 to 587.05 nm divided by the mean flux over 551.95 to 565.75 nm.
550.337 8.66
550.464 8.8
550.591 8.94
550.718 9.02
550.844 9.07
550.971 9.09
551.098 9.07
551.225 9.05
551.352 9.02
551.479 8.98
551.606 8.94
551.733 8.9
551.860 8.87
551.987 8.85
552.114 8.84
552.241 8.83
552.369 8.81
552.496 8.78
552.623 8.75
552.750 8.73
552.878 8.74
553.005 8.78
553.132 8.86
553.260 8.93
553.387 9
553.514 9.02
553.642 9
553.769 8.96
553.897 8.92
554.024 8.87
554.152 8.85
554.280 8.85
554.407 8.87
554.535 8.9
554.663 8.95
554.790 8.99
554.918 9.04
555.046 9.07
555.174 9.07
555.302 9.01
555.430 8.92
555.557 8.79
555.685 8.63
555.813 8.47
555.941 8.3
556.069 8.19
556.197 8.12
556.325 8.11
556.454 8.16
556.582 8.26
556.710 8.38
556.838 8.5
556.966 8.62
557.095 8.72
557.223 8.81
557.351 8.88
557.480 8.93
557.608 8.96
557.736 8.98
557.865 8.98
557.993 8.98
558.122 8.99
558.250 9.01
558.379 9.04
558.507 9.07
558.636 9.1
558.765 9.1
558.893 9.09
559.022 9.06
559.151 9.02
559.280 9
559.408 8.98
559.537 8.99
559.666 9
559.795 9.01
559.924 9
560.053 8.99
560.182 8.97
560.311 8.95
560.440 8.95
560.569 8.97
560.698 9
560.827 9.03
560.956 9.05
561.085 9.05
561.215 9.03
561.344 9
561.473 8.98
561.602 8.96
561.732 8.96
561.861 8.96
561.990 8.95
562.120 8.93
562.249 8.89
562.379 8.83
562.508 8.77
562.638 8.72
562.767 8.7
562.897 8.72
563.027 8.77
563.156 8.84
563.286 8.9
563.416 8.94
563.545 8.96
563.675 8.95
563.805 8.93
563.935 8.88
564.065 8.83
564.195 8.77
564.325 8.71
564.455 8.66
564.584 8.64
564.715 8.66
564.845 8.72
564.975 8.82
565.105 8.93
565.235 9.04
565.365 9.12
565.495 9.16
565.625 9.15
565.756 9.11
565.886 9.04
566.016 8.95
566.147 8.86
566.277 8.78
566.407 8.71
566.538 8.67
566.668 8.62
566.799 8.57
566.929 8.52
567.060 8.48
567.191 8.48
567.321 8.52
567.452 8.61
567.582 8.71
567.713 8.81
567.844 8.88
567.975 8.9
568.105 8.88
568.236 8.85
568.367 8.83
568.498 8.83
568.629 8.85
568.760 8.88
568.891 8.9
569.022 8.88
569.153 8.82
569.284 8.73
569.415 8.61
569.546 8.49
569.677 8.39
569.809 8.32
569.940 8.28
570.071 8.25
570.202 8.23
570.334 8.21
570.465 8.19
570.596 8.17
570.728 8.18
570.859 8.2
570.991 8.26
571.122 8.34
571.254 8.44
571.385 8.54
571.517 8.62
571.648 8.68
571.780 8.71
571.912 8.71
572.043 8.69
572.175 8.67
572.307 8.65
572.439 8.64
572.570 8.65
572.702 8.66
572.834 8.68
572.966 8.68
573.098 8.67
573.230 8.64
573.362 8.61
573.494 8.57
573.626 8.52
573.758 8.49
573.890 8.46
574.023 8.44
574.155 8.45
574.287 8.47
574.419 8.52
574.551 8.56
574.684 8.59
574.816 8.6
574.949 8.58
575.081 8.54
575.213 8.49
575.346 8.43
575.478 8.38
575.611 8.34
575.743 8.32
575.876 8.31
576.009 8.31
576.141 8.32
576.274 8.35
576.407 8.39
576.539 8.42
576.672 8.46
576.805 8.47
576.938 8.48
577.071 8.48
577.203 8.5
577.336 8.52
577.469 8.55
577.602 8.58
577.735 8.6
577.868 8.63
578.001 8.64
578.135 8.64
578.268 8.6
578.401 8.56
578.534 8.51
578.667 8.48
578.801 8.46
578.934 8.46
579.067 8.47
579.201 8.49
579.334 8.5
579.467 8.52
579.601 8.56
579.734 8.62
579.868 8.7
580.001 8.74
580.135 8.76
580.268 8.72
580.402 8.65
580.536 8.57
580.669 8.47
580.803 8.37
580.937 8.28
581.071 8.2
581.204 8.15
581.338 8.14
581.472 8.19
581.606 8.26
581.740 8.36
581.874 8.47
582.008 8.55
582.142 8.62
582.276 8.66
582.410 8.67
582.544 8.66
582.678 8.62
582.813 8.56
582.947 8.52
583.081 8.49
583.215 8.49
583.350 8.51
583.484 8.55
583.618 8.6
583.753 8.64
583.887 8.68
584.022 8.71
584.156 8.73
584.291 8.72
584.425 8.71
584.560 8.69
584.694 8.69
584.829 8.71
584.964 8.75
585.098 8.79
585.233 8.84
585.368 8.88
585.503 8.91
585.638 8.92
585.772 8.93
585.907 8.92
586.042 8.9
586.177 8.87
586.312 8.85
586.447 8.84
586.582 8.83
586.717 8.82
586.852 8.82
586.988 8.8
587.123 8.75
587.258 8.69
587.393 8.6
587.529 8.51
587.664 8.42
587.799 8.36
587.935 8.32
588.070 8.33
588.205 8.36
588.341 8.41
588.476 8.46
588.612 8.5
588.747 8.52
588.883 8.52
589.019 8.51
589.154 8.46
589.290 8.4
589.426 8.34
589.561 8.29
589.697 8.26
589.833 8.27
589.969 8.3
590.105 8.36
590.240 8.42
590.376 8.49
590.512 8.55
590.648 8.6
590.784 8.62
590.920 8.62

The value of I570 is 0.97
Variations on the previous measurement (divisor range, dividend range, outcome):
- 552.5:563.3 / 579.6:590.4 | 0.97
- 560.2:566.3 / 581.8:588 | 0.98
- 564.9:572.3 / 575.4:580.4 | 0.98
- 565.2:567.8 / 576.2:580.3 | 0.97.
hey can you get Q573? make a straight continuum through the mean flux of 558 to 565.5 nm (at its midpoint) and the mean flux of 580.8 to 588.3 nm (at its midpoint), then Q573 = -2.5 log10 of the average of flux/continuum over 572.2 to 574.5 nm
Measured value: 0.02 mag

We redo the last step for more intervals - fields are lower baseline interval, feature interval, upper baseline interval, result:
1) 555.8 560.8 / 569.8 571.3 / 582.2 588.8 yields 0.06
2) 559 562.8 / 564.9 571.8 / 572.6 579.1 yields 0.01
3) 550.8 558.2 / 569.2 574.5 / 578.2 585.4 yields 0.02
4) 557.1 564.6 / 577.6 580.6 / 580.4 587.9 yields 0.01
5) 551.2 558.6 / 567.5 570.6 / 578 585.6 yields 0.01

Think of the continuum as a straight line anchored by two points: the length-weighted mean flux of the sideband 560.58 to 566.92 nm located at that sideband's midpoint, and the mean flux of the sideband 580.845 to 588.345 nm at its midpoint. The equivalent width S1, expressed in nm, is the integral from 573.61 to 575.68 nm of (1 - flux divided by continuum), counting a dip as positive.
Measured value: 0.06 nm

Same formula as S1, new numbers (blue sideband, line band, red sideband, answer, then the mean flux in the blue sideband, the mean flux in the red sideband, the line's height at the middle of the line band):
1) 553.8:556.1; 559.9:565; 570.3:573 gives -0.12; 8.83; 8.51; 8.68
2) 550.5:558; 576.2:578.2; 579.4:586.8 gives 0.04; 8.81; 8.63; 8.67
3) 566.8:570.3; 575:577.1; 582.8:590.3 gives 0.05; 8.64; 8.61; 8.63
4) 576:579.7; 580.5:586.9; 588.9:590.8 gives -0.13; 8.5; 8.42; 8.46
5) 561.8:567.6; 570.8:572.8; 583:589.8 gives 0.04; 8.81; 8.63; 8.75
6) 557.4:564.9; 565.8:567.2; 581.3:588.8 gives 0.02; 8.93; 8.63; 8.86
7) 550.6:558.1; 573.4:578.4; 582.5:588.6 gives 0.13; 8.81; 8.67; 8.71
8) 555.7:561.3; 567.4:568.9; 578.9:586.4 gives -0.01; 8.83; 8.61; 8.74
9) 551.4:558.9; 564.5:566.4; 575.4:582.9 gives -0.05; 8.81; 8.49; 8.67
